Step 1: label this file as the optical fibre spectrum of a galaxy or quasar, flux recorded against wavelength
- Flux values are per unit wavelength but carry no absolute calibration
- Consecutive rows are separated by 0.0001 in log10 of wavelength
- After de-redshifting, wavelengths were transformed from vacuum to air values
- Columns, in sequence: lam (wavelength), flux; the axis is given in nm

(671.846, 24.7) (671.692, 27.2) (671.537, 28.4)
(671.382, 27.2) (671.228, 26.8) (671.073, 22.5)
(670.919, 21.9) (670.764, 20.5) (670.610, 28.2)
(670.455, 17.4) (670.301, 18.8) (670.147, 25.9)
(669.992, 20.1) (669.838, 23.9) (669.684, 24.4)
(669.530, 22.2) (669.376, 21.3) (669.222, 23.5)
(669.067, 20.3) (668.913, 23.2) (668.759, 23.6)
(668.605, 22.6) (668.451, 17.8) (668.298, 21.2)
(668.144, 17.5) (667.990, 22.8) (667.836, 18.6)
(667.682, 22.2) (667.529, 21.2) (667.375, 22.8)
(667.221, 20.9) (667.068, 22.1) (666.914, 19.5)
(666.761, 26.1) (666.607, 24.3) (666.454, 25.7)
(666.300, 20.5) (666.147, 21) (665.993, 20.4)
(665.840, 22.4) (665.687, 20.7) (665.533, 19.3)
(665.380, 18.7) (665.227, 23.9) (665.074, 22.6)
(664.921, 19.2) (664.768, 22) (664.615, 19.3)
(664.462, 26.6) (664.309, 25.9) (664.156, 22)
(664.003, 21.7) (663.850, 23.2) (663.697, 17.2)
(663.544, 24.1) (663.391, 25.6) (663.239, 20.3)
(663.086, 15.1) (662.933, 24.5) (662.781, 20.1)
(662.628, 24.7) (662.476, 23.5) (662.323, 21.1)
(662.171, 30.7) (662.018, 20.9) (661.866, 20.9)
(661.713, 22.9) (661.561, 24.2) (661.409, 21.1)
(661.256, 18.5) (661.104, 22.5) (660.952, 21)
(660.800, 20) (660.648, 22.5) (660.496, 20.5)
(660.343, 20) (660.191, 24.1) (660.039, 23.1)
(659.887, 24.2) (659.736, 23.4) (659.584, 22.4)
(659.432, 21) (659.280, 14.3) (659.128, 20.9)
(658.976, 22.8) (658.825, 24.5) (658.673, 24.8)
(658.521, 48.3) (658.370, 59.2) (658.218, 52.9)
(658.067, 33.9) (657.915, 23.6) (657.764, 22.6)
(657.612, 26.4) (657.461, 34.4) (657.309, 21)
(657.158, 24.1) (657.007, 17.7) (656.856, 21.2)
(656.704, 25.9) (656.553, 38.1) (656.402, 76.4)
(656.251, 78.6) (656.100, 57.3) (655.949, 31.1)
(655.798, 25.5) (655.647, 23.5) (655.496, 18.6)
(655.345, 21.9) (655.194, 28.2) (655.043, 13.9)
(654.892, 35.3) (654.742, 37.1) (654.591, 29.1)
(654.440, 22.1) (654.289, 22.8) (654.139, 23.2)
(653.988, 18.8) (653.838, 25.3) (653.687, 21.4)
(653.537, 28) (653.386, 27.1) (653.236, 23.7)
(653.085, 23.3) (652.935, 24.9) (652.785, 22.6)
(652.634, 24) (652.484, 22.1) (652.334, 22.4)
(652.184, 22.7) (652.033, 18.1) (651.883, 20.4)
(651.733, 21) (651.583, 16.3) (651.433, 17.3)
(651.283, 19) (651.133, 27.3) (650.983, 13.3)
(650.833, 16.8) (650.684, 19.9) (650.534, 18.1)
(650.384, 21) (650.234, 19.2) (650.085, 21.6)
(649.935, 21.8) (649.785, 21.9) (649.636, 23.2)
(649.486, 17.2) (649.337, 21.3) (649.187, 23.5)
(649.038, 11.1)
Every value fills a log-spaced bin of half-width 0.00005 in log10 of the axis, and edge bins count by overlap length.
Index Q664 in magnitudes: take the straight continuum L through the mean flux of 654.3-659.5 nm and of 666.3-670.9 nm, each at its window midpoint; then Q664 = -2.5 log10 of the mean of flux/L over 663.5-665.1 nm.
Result 0.155 mag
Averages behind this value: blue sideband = 31.6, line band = 22.1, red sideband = 22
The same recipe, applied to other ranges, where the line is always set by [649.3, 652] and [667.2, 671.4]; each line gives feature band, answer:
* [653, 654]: -0.20 mag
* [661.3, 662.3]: -0.10 mag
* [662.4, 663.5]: -0.04 mag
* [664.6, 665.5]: 0.03 mag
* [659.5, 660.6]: -0.08 mag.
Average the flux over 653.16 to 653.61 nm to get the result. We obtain 26.2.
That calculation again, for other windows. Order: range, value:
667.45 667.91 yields 20.7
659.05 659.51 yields 18.7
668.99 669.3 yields 21.8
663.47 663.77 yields 20.6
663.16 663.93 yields 22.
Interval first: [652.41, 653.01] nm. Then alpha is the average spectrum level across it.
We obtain 23.4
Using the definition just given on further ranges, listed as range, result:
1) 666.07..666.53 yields 22.4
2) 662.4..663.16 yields 21.6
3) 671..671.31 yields 24.7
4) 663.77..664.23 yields 22.2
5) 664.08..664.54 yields 24.8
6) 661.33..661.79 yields 22.7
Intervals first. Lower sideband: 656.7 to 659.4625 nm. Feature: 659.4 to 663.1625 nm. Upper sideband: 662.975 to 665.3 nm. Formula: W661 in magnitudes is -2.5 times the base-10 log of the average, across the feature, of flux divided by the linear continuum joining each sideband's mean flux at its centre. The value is 0.13 mag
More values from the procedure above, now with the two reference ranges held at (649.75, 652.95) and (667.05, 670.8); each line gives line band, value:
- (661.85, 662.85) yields -0.10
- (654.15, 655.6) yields -0.22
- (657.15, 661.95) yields -0.22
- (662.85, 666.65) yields -0.02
